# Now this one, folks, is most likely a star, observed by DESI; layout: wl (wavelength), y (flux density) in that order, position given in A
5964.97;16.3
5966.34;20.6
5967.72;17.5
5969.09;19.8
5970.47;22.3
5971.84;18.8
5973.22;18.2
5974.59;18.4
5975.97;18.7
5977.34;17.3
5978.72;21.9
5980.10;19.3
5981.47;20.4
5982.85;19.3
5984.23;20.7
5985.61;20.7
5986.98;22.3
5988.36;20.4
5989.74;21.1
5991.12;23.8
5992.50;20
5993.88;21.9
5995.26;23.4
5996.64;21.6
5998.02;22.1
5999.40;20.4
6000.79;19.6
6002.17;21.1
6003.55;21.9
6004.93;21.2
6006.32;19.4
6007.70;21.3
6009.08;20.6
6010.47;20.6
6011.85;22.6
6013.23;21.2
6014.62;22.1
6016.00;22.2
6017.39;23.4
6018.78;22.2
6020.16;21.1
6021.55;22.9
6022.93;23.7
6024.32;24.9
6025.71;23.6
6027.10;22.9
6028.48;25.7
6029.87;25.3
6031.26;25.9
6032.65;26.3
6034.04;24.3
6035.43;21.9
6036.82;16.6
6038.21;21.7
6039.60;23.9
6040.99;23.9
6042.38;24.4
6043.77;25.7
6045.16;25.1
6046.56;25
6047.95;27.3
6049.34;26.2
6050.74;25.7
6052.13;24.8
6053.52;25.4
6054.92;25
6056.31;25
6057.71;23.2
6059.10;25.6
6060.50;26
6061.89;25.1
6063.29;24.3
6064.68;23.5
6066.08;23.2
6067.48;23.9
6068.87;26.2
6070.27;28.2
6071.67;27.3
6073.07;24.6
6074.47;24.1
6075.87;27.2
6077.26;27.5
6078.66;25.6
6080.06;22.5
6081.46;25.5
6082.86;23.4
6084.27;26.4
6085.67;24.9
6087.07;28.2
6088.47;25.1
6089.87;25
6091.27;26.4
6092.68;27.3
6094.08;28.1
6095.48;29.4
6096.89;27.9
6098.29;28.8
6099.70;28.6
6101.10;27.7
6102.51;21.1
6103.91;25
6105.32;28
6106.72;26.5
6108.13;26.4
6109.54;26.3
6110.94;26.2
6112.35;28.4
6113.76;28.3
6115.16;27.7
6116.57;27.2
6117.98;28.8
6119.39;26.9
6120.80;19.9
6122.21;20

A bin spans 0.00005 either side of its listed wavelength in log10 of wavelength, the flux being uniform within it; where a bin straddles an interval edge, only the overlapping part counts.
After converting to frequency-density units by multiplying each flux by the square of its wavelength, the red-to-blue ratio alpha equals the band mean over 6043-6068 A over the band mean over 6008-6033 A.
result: 1.1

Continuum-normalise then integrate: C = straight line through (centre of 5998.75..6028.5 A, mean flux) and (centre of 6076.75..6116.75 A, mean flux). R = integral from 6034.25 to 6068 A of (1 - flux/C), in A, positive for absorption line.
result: -0.36 A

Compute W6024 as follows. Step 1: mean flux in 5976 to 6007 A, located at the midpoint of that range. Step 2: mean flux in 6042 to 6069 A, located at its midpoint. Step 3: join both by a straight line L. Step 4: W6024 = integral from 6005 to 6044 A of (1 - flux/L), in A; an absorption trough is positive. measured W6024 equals 0.33 A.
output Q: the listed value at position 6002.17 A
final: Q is 21.1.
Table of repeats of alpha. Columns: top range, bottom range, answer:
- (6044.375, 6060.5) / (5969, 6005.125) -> 1.25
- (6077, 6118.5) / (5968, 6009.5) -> 1.34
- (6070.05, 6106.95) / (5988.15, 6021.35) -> 1.26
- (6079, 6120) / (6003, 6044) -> 1.20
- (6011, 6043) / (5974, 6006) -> 1.13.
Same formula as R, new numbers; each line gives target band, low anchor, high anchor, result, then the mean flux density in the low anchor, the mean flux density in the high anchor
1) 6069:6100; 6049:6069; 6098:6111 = -0.86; 24.8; 26.4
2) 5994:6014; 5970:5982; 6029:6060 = 0.22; 19.4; 24.5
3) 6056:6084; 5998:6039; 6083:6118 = 0.04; 22.3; 26.9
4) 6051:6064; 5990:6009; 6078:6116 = -0.30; 21.3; 26.5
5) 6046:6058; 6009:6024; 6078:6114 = -0.65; 22.2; 26.4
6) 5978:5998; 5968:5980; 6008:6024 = -0.94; 19.4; 22.1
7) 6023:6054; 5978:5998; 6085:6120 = -0.79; 21.2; 27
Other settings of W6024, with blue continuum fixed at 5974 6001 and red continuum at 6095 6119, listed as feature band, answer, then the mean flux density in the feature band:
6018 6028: -0.2 A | 23.1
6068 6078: -0.4 A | 26.4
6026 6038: -0.2 A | 23.5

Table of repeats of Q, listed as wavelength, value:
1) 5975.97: 18.7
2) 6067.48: 23.9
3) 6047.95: 27.3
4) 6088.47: 25.1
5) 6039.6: 23.9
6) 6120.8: 19.9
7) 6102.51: 21.1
